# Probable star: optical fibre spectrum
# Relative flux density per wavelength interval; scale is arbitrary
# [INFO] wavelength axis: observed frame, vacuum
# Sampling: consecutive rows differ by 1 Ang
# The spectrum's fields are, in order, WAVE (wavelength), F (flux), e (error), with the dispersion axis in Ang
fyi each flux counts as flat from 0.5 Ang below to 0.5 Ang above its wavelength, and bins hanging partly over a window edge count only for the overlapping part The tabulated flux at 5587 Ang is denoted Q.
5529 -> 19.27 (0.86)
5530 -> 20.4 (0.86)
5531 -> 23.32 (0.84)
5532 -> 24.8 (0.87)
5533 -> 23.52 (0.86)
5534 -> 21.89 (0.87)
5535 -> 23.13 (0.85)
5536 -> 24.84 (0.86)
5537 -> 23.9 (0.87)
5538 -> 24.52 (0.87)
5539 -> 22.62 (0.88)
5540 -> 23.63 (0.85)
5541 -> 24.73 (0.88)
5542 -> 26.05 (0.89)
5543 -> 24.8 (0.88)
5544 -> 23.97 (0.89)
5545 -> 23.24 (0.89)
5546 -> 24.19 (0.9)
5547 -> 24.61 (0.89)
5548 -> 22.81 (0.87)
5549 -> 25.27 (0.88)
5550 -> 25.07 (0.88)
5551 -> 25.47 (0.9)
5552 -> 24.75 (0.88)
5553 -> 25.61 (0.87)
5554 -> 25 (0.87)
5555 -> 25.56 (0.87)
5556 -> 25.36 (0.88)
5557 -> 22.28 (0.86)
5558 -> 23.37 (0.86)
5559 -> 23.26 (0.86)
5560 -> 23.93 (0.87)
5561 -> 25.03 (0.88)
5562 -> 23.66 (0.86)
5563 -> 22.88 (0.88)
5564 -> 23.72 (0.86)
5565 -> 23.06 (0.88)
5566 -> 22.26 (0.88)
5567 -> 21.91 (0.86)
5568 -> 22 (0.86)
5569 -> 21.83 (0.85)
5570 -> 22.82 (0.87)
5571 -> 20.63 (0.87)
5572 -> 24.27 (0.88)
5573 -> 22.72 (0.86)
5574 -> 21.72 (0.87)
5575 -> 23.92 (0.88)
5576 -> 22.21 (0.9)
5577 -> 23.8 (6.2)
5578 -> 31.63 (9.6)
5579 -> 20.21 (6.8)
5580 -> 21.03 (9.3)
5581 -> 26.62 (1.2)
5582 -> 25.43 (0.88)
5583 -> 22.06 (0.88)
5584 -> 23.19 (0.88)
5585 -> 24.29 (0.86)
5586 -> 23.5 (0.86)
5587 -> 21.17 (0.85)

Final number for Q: 21.17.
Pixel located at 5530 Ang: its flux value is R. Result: 20.4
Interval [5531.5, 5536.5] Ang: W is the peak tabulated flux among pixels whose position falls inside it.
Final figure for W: 24.84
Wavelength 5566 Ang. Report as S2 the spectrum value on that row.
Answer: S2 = 22.26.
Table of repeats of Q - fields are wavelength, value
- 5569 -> 21.83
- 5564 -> 23.72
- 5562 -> 23.66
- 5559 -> 23.26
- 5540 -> 23.63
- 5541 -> 24.73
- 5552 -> 24.75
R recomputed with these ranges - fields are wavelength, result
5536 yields 24.84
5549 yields 25.27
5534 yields 21.89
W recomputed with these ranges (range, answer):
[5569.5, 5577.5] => 24.27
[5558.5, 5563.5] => 25.03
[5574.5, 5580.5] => 31.63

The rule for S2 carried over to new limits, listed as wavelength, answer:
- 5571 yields 20.63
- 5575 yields 23.92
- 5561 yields 25.03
